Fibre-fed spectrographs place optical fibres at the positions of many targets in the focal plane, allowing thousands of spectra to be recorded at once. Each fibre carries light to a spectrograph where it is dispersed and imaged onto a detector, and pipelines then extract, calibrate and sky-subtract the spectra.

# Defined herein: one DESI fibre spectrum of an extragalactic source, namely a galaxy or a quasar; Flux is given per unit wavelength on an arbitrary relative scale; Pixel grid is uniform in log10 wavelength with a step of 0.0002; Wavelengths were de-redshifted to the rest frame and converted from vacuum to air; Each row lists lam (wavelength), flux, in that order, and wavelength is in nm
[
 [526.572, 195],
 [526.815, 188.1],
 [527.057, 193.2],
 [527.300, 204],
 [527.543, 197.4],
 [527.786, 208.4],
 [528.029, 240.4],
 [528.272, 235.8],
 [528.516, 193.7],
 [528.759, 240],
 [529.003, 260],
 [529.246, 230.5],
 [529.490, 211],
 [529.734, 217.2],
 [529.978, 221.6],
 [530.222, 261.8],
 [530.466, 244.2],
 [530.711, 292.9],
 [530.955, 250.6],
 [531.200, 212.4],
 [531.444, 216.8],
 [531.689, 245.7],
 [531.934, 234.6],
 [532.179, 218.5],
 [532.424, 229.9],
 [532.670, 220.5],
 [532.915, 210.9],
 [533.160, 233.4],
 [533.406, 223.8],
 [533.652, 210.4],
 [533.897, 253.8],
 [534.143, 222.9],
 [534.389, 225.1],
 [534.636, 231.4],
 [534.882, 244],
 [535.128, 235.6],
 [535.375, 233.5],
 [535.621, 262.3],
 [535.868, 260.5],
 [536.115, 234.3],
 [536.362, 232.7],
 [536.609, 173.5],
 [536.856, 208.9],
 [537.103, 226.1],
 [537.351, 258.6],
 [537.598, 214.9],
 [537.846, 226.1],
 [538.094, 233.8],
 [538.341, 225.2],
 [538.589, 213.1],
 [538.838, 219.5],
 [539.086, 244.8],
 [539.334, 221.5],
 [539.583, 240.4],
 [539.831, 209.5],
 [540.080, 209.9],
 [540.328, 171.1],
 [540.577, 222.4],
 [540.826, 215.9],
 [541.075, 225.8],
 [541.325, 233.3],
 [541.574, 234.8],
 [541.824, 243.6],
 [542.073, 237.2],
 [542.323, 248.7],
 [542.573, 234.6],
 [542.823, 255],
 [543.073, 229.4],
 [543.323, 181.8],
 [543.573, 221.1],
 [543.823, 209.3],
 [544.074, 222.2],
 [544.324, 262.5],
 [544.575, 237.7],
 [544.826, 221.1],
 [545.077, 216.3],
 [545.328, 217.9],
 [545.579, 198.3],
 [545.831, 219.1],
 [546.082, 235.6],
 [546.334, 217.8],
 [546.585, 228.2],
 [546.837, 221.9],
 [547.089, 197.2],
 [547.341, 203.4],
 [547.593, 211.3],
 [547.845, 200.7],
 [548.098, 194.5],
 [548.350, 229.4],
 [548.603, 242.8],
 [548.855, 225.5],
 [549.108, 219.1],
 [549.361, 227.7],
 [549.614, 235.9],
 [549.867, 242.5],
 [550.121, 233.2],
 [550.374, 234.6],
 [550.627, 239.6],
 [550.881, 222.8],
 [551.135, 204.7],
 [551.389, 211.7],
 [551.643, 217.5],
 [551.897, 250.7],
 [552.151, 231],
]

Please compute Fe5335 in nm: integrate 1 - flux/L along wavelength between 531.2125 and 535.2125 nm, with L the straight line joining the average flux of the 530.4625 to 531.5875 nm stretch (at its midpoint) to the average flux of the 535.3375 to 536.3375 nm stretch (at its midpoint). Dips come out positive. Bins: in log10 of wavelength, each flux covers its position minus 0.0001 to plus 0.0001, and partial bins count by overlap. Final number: 0.28 nm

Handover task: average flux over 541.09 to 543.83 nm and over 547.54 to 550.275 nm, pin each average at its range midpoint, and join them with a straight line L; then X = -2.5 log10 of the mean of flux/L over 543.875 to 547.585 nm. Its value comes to 0.03 mag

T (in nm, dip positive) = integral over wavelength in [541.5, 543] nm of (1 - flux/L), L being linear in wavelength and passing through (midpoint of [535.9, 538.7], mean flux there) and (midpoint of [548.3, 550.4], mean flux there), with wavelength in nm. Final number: -0.10 nm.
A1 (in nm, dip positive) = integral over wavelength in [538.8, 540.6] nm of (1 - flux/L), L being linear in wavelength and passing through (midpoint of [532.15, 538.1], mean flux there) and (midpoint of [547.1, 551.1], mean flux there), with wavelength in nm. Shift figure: 0.08 nm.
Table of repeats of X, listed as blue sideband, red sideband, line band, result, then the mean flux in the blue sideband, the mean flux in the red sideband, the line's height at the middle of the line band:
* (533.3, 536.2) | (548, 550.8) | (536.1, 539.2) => 0.06 mag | 237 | 230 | 235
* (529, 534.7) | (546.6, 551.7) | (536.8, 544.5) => 0.00 mag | 232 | 221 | 226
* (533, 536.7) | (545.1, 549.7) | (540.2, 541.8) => 0.03 mag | 232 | 218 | 225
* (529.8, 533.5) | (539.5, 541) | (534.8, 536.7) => -0.06 mag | 234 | 211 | 223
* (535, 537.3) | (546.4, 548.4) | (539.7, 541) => 0.08 mag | 231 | 210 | 223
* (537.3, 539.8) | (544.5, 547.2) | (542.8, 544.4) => -0.01 mag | 228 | 219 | 222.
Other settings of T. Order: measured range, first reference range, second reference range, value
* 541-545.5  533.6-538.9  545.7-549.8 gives -0.11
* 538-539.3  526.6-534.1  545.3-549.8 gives -0.02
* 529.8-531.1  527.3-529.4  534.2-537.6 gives -0.15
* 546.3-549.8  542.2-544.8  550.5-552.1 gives 0.13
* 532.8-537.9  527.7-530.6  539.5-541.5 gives -0.16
